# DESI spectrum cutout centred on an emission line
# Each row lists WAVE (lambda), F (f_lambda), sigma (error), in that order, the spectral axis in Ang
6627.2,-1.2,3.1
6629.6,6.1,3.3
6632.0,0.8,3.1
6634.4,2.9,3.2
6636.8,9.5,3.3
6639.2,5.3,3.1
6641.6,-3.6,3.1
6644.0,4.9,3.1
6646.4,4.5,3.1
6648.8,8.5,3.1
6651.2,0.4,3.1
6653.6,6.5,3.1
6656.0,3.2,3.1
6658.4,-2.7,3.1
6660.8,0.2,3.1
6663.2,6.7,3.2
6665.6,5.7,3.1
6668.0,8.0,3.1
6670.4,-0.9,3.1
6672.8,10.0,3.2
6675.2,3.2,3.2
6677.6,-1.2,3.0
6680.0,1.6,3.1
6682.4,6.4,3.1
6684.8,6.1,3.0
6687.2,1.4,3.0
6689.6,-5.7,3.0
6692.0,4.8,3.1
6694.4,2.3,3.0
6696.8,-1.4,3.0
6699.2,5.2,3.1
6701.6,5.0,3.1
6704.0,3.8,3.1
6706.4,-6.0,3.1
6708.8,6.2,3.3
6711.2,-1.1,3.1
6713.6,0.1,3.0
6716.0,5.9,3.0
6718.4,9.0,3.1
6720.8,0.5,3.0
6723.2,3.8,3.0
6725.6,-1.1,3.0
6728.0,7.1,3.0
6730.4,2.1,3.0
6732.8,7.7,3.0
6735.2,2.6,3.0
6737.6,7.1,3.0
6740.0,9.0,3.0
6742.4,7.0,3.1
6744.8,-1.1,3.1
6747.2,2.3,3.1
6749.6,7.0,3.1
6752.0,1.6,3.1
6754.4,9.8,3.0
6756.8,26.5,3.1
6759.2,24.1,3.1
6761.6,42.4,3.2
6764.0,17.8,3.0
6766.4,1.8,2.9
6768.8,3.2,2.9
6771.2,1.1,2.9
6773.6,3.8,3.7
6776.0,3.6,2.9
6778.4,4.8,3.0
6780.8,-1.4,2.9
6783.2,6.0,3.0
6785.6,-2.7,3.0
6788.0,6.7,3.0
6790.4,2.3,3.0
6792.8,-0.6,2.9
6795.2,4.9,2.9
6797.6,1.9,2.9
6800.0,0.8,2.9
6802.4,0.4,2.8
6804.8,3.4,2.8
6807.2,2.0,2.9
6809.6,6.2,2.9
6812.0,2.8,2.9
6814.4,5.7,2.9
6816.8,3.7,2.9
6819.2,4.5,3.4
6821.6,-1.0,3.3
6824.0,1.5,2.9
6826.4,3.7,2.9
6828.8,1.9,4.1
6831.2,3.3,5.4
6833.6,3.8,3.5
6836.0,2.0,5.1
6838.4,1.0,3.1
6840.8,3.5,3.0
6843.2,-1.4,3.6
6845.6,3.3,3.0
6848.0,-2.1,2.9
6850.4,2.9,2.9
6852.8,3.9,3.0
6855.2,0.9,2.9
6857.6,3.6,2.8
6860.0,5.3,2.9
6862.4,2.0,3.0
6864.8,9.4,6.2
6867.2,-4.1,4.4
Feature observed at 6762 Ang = [O II] 3727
